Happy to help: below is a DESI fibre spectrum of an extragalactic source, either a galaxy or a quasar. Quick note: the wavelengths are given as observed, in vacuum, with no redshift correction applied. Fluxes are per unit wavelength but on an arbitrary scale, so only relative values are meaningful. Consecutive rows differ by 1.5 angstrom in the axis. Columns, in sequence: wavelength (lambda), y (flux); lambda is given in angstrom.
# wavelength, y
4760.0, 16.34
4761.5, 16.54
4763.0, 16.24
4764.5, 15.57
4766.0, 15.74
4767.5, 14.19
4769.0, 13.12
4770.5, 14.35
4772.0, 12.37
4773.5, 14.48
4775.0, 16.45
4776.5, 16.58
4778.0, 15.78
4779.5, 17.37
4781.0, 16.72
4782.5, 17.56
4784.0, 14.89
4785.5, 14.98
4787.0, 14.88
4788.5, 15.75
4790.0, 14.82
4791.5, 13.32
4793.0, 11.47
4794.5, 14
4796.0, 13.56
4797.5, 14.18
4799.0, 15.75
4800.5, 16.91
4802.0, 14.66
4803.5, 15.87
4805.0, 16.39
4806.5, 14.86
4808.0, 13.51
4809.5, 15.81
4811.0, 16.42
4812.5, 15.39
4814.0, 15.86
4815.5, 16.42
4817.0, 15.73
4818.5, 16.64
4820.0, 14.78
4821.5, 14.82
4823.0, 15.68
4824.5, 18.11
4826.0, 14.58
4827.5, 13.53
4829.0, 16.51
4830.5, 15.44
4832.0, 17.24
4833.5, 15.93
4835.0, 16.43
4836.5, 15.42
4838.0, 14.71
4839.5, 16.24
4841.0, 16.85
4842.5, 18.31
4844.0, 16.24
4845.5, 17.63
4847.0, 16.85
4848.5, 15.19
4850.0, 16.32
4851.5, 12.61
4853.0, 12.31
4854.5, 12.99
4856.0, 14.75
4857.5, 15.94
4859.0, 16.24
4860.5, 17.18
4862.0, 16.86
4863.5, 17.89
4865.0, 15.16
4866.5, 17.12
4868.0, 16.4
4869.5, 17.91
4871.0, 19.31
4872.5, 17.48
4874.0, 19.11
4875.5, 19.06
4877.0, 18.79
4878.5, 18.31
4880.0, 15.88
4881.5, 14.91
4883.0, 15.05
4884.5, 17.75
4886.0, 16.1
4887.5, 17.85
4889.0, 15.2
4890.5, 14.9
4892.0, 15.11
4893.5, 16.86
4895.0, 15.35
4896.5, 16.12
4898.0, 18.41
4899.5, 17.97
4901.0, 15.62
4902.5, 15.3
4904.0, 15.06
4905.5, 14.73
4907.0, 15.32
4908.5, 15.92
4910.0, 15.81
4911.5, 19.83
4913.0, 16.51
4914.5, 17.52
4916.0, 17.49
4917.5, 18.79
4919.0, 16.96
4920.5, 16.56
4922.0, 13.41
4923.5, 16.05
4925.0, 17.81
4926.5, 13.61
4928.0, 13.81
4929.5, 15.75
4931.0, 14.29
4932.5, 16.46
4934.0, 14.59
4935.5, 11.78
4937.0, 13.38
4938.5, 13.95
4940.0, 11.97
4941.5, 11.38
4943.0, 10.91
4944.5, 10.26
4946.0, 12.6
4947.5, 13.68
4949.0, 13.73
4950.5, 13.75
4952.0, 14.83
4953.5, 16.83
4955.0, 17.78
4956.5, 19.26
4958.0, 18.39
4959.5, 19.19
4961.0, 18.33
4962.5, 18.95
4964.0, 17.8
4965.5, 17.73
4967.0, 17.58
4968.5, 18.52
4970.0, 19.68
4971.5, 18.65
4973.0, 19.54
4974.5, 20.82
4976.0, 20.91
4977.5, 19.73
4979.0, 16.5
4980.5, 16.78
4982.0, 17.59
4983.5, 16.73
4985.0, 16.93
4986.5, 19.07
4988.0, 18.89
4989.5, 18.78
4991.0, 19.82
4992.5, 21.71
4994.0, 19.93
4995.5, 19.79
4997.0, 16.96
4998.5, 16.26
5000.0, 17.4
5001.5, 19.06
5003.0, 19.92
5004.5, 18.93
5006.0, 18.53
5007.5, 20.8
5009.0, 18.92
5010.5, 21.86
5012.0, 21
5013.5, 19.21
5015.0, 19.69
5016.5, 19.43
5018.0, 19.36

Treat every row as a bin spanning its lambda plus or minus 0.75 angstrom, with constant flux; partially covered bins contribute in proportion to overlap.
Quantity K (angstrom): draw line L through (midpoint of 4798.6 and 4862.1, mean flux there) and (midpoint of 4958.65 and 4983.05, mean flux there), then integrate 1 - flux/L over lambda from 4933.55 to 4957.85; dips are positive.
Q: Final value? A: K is 5.7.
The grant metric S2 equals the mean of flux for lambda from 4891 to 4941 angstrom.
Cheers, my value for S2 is 15.7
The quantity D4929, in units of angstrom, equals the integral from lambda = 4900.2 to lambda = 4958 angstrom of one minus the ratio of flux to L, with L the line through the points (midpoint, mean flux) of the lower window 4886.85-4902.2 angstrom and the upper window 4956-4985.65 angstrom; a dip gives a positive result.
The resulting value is 7.1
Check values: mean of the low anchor 16.3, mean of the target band 15.1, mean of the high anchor 18.5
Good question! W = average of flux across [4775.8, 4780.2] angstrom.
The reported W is 16.6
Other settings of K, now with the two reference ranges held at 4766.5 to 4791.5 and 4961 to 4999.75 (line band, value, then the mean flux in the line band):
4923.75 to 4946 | 5.3 angstrom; 13.6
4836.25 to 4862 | 1.1 angstrom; 15.7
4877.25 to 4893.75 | 0.7 angstrom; 16.2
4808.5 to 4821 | 0.0 angstrom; 15.8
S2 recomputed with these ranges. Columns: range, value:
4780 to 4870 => 15.6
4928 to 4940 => 14.1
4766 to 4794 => 15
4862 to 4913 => 16.7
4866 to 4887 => 17.4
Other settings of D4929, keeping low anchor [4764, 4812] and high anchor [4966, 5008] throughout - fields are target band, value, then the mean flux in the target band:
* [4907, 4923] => 0.6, 16.8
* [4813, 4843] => -0.2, 15.9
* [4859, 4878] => -1.2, 17.6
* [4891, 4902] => 0.4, 16.4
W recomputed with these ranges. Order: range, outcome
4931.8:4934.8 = 15.4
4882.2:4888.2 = 16.7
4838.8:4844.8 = 16.9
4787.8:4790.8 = 15.2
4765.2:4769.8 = 14.4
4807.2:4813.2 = 15.3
